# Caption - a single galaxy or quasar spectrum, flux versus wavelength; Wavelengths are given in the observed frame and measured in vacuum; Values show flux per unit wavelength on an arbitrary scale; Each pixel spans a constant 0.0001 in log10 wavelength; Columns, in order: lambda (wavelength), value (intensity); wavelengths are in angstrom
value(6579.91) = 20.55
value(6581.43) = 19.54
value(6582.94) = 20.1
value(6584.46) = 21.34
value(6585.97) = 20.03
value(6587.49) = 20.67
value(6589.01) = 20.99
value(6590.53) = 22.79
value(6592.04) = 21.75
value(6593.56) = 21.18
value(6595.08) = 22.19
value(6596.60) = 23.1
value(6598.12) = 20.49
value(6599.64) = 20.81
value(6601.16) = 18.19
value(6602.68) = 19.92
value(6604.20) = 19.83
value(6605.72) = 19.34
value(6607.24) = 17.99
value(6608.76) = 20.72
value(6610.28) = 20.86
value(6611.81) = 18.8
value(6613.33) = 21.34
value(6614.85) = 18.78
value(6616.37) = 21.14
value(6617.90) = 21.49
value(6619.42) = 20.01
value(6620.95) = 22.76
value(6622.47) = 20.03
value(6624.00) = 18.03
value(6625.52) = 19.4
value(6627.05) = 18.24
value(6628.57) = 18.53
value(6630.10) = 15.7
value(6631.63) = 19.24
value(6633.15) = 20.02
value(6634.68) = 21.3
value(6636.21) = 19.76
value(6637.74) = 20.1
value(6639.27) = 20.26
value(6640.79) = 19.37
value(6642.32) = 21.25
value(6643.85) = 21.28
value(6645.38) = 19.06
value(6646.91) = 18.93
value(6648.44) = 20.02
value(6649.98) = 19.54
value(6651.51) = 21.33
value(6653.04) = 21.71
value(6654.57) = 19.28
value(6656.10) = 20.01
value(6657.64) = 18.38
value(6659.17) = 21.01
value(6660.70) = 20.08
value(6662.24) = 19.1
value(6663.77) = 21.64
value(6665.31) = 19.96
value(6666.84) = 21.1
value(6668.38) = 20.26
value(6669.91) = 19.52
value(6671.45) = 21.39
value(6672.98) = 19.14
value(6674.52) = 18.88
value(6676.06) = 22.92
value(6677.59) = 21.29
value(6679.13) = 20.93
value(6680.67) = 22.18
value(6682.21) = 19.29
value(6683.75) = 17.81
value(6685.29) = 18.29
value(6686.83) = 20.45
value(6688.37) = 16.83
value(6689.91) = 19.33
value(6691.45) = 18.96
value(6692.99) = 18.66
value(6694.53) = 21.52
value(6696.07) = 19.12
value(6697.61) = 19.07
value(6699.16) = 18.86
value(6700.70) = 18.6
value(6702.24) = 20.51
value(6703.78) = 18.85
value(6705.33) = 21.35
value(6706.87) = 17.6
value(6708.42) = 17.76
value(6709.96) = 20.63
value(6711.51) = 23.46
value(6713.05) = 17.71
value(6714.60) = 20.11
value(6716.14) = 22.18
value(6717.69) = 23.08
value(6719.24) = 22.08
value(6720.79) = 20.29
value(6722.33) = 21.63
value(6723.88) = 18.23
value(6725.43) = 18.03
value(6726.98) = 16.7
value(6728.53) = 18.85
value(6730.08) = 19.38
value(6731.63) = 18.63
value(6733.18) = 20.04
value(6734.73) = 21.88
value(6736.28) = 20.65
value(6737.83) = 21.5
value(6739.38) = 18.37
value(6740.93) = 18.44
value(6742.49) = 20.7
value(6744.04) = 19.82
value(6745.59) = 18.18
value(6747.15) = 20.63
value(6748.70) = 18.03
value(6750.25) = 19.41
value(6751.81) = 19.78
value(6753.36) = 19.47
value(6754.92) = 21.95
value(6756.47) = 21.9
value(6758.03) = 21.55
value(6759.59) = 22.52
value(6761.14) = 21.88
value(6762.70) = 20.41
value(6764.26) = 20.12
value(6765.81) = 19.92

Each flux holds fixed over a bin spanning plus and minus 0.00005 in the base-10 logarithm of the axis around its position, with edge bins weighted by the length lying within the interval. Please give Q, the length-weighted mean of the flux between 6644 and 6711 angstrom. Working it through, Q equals 19.8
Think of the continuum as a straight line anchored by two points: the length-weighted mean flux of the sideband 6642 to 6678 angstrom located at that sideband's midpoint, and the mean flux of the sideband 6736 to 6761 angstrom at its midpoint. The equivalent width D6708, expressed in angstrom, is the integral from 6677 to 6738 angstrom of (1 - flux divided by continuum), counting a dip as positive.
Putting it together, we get 1.4 angstrom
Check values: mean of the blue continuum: 20.3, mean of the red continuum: 20.2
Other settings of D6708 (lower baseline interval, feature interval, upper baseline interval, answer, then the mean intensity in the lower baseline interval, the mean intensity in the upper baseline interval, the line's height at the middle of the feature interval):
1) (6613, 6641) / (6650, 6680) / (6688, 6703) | -1.5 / 19.8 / 19.2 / 19.5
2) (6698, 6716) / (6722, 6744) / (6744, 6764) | 0.7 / 19.7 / 20.4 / 20.1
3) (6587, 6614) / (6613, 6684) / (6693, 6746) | 0.7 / 20.6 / 19.8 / 20.3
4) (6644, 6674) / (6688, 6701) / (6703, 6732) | 0.6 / 20.1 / 19.8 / 19.9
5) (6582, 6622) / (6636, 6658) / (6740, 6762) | 0.5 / 20.6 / 20.3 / 20.5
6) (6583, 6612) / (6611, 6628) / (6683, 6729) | 0.3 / 20.6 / 19.6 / 20.4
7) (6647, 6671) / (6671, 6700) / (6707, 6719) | 0.9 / 20.2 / 20.6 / 20.4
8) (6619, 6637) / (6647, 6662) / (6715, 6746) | -0.4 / 19.4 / 20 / 19.5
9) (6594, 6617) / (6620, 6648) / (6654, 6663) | 0.4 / 20.2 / 19.6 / 19.9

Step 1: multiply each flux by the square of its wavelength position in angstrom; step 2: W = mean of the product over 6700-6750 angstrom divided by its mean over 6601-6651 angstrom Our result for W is 1.0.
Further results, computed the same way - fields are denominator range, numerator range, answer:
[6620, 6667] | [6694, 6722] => 1.03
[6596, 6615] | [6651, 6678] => 1.04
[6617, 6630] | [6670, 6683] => 1.07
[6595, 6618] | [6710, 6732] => 1.03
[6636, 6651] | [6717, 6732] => 1.01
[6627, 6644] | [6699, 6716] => 1.03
